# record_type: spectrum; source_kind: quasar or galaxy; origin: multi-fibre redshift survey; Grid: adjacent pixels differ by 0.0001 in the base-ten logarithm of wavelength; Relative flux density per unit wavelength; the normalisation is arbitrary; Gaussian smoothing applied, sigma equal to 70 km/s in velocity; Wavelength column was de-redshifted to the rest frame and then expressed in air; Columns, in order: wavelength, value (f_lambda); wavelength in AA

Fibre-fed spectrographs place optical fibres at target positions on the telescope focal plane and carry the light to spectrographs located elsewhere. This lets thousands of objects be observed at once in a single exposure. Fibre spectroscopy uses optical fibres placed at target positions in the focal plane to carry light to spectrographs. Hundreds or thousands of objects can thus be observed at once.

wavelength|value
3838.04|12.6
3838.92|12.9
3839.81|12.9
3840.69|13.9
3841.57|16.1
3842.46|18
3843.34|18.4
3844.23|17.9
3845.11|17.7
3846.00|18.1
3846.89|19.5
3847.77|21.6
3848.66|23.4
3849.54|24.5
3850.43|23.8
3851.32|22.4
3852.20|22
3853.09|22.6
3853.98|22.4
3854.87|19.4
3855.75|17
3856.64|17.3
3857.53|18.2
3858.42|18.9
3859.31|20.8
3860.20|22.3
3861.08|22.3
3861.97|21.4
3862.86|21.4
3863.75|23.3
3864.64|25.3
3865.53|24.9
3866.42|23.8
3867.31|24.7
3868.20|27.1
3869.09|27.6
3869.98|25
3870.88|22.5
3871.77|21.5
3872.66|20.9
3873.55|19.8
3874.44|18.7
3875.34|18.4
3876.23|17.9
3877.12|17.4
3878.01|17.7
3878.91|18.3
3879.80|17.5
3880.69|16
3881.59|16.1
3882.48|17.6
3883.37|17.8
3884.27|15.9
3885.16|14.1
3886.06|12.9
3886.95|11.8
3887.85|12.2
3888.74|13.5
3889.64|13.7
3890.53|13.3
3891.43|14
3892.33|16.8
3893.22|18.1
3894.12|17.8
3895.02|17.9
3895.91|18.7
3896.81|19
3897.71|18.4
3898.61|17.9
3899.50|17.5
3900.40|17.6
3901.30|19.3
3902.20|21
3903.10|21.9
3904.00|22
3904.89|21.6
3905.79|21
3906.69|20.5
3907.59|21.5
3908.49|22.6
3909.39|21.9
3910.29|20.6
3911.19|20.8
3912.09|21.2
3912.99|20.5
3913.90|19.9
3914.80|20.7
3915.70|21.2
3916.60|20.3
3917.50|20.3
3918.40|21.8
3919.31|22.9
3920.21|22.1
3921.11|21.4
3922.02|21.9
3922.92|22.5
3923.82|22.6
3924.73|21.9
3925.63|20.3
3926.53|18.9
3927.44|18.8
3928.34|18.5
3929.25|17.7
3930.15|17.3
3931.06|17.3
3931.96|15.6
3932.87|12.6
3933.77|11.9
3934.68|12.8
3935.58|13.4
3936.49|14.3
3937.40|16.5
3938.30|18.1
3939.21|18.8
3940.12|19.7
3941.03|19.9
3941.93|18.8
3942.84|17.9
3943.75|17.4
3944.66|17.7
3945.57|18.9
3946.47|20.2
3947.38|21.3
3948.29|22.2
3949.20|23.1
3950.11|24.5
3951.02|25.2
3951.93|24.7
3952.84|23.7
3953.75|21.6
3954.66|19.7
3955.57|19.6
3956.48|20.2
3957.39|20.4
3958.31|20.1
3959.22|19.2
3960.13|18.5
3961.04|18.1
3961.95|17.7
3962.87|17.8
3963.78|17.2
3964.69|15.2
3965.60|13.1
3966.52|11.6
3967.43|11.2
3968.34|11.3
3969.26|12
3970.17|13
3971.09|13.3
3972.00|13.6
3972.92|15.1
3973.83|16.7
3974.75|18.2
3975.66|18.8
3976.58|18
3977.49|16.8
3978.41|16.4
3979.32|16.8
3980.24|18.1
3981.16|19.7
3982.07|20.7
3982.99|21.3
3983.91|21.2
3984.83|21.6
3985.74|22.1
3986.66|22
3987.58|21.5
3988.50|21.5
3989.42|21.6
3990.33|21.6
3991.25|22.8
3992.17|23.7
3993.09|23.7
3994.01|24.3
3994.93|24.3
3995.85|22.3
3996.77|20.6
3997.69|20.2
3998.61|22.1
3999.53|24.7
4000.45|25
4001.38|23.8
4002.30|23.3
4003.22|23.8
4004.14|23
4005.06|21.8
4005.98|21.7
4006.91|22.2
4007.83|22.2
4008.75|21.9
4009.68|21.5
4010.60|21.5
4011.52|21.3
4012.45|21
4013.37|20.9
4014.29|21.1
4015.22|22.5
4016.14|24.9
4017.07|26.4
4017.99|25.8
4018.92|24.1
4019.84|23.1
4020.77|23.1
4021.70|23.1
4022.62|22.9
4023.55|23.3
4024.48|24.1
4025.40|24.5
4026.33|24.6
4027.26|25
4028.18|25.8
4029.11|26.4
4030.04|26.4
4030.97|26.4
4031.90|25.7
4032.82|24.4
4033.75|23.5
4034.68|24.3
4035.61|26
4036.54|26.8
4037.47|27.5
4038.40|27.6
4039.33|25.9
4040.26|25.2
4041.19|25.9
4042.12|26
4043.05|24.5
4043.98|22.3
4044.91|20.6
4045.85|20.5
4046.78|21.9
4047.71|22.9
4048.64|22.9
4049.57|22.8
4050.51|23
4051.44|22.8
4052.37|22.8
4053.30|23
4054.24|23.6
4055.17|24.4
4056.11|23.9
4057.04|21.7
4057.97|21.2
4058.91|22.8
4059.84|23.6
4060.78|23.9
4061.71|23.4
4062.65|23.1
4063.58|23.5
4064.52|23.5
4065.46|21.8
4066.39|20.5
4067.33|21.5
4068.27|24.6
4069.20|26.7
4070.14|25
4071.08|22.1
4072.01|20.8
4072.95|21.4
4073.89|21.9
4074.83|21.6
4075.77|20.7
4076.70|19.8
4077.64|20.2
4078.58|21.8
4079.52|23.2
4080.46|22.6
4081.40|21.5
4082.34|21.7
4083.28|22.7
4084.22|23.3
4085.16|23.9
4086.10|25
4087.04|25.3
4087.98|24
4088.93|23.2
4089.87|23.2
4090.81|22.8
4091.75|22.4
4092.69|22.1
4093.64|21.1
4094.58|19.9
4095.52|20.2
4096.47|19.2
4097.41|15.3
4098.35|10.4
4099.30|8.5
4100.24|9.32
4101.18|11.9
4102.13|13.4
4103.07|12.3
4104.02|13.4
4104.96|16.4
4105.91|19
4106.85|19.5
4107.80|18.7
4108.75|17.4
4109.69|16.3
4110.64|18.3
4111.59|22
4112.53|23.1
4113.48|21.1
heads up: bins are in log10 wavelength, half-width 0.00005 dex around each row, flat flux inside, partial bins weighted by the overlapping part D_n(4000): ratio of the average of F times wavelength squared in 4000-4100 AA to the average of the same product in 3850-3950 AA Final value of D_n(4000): 1.27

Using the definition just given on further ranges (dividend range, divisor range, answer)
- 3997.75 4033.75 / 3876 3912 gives 1.40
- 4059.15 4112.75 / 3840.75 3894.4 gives 1.18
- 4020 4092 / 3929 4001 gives 1.30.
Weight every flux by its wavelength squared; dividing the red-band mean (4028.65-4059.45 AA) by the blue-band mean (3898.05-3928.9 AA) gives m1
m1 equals 1.24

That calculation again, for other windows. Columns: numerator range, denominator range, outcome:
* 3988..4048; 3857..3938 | 1.31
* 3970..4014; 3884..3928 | 1.13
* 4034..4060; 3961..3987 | 1.47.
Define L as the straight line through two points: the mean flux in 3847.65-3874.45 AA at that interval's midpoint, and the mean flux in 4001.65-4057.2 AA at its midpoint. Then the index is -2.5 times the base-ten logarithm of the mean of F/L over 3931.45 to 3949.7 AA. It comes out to 0.29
